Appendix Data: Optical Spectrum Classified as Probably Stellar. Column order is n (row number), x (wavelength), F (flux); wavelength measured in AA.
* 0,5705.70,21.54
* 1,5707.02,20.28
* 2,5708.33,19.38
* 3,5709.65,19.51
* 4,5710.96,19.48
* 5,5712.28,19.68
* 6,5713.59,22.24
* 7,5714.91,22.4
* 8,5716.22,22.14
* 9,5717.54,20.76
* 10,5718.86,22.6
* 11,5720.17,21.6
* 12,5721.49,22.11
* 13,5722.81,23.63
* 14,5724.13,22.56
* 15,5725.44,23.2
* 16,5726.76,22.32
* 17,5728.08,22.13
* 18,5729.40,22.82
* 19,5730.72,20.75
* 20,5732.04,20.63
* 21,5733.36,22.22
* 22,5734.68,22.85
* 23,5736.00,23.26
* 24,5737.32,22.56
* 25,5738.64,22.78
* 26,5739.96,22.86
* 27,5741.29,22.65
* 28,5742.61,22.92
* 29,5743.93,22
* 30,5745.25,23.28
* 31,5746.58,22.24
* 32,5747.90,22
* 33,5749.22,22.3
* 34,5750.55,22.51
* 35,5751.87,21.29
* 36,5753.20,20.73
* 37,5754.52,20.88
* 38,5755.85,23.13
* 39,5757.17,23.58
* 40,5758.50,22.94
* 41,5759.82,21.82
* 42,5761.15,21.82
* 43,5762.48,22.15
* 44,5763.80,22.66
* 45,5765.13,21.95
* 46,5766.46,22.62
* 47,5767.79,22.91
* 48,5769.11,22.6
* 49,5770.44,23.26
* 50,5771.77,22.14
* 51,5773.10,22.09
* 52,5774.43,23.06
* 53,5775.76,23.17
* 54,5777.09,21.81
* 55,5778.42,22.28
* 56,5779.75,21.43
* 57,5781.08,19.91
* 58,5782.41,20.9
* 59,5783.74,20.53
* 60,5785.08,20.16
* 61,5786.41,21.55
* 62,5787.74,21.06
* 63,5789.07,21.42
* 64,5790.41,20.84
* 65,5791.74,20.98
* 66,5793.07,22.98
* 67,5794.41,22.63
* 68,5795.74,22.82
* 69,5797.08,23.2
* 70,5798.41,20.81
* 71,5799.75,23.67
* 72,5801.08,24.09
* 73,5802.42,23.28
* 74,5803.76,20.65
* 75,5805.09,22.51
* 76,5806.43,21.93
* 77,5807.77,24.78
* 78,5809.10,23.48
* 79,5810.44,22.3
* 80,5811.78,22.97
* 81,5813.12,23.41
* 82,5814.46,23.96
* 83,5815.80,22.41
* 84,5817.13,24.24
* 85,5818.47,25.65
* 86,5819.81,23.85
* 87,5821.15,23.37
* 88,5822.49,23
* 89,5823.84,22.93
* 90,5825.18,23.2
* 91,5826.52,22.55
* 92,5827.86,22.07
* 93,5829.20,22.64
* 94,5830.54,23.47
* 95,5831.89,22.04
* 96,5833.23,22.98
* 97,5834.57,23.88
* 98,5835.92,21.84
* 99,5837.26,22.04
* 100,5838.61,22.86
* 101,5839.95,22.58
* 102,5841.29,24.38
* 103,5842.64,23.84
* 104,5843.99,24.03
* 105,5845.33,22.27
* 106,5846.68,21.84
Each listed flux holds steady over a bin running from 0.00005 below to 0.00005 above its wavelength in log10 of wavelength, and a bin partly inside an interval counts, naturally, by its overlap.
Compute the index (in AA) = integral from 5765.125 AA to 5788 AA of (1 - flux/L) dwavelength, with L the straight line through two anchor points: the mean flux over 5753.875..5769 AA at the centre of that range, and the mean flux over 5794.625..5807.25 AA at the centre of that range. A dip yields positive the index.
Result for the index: 0.6 AA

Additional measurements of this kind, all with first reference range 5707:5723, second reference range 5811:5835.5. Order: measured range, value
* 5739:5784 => -0.3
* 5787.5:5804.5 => 0.4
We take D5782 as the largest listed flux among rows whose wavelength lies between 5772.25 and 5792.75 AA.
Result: 23.17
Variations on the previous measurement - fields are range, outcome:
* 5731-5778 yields 23.58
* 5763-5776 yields 23.26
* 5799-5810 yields 24.78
